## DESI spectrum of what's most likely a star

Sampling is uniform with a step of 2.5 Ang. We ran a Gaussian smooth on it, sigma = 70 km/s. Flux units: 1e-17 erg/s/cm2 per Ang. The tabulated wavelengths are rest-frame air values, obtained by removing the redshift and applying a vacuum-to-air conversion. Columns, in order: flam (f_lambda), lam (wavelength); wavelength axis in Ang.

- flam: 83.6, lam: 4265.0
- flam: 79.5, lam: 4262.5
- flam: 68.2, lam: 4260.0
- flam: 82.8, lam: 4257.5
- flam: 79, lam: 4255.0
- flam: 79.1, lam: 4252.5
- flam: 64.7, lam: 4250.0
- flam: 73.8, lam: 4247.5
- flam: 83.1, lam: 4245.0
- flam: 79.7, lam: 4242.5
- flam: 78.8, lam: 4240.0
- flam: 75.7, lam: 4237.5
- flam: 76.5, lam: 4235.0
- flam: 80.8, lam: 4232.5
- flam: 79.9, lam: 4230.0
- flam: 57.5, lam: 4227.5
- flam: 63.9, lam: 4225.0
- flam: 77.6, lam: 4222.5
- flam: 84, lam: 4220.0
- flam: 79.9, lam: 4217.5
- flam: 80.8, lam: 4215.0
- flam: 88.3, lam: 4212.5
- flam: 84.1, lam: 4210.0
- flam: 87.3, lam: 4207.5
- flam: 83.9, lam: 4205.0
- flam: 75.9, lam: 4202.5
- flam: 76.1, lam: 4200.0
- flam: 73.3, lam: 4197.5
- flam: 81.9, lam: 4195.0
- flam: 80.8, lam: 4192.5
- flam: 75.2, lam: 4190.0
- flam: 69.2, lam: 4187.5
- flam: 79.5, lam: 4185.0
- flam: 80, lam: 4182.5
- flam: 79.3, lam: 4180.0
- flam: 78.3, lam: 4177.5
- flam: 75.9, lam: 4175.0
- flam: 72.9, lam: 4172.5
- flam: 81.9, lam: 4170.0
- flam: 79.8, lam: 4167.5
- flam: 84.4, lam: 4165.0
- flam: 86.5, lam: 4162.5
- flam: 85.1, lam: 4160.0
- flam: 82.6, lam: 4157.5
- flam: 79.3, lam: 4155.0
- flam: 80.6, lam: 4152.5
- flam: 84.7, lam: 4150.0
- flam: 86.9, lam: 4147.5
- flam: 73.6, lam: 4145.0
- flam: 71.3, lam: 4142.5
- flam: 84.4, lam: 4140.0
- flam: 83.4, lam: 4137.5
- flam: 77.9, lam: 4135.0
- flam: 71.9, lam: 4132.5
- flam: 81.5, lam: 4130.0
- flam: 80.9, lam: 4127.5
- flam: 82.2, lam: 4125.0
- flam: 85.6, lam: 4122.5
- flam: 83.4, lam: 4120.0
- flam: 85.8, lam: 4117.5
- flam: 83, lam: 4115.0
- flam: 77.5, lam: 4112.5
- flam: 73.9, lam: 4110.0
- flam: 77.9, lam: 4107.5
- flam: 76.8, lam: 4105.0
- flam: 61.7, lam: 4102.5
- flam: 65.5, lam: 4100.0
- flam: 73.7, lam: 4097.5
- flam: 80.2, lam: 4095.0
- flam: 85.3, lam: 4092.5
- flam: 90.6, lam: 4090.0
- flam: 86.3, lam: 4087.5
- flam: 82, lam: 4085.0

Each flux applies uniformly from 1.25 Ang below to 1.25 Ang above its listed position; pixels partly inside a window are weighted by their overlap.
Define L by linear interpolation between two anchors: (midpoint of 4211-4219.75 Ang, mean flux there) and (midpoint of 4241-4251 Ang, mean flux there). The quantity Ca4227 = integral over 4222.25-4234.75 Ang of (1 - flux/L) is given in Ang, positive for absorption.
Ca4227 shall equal 1.3 Ang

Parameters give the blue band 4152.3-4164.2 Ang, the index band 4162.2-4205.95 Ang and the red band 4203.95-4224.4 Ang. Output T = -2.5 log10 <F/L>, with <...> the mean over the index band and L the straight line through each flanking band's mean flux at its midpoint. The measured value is 0.06 mag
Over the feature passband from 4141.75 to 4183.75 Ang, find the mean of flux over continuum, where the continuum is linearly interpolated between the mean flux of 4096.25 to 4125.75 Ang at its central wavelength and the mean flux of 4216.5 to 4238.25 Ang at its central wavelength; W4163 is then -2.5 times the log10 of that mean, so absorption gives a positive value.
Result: -0.06 mag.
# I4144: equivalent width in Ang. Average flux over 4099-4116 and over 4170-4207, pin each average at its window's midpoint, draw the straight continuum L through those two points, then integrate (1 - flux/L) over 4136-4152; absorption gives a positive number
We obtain -1.1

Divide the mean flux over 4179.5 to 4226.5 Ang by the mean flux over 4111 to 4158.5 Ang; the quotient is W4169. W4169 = 0.98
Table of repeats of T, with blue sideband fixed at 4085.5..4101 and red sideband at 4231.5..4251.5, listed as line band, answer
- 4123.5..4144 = 0.00 mag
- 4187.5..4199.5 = 0.02 mag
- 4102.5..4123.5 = 0.01 mag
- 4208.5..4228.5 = 0.00 mag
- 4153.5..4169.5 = -0.06 mag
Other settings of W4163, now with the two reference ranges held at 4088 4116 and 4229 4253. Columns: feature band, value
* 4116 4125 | -0.10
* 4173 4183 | -0.01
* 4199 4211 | -0.06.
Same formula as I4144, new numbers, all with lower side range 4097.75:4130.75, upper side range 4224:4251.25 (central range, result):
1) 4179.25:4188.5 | -0.2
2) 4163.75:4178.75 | -0.5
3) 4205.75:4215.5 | -1.4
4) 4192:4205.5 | -0.5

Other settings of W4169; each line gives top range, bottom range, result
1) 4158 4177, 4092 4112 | 1.09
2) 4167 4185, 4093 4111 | 1.07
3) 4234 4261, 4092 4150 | 0.98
